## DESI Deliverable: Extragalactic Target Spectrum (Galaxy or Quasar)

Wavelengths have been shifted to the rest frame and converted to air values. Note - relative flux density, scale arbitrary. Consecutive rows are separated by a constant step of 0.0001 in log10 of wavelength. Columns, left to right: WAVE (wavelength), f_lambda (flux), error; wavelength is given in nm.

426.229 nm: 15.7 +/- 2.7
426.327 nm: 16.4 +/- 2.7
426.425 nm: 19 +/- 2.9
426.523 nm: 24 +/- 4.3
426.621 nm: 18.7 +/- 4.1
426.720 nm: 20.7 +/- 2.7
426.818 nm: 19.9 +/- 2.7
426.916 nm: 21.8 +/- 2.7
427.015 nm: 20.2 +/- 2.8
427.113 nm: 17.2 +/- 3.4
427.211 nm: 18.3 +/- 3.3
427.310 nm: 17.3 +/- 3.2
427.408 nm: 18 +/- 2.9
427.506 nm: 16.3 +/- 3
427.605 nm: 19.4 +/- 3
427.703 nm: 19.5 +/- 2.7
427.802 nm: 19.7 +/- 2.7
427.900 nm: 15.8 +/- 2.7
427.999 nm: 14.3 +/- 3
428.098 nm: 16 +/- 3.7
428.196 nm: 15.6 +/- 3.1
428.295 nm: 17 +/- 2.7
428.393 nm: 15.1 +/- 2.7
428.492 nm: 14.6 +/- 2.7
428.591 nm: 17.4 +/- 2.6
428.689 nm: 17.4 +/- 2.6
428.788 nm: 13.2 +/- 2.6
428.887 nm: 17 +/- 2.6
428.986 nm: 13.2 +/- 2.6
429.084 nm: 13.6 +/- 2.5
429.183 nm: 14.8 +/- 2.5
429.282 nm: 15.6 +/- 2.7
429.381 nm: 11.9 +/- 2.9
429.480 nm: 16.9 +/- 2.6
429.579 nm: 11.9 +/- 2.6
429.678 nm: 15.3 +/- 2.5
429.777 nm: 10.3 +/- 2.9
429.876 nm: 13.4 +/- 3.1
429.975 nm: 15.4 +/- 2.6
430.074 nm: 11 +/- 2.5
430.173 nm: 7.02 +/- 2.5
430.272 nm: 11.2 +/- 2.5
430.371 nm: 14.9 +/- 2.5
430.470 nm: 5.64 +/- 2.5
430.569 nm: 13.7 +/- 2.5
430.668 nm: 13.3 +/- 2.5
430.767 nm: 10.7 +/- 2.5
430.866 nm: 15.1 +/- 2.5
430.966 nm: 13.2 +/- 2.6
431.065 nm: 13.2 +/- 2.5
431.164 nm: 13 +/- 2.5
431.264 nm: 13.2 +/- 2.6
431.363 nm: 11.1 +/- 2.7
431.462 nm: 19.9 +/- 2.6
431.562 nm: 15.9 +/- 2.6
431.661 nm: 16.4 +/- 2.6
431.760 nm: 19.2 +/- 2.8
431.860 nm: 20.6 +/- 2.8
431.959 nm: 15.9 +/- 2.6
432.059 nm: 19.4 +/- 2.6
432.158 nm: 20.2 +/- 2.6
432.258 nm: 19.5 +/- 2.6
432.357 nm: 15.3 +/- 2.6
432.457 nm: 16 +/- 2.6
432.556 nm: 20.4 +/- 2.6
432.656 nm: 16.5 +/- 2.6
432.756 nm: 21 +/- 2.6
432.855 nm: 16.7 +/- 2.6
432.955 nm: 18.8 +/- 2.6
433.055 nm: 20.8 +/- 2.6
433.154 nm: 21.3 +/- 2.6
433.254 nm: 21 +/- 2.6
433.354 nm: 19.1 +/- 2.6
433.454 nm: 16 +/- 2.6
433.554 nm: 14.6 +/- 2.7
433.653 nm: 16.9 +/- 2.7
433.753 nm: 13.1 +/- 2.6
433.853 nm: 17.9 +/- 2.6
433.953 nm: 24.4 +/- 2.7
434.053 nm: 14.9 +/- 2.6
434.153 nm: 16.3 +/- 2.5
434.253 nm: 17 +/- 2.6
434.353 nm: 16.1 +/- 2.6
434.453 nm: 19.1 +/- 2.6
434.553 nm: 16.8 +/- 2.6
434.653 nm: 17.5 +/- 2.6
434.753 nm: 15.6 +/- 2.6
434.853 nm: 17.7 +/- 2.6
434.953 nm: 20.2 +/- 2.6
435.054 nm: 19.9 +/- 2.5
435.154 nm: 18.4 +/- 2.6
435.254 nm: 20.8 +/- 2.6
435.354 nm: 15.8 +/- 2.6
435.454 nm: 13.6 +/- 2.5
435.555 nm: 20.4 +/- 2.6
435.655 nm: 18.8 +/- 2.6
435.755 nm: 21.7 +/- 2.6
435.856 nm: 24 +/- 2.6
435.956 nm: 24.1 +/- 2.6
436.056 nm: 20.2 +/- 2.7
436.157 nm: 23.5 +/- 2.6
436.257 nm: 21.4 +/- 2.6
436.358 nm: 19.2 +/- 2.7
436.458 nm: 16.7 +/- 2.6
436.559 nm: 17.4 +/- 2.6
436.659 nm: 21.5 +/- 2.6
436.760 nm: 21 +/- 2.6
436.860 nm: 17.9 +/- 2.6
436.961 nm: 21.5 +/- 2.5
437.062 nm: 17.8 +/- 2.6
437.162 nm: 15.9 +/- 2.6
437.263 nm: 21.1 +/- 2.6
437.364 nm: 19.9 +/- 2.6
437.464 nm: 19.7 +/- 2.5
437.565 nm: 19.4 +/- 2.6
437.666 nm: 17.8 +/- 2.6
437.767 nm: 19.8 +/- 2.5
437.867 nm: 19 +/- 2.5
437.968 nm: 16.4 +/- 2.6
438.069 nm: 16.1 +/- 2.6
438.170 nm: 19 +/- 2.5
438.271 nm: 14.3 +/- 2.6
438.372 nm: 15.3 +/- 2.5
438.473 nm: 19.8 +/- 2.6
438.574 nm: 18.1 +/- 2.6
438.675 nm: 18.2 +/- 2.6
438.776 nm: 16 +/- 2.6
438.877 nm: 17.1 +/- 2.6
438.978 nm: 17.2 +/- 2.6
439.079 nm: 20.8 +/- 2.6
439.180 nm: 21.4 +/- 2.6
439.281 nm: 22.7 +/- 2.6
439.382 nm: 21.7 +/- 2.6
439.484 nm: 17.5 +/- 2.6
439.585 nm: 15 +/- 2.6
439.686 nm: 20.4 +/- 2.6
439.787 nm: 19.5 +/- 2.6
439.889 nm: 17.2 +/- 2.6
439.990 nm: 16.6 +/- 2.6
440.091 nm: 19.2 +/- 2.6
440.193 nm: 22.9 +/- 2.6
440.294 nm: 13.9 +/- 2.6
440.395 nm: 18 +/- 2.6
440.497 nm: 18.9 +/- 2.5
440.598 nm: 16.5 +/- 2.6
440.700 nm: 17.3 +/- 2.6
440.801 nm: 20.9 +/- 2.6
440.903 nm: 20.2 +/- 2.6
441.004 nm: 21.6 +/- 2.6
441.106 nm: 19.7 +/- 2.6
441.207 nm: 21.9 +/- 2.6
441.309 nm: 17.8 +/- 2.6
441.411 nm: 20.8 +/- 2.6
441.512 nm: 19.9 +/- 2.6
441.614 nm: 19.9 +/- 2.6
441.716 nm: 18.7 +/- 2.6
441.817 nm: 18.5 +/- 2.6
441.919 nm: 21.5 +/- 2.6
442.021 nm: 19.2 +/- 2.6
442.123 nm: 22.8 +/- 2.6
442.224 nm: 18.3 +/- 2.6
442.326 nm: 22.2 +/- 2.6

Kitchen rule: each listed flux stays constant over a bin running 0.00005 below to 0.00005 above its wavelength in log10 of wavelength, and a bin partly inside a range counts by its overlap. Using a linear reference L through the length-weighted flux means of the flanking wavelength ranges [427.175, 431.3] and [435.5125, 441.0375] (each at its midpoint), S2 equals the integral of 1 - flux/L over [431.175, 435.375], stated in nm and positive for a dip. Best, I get -0.31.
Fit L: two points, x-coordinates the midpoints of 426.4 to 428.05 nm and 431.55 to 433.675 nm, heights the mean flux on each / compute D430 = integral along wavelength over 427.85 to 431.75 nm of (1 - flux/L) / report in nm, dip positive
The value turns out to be 0.96 nm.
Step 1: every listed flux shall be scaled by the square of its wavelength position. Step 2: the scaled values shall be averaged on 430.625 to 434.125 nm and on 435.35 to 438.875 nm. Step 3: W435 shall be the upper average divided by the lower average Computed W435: 1.14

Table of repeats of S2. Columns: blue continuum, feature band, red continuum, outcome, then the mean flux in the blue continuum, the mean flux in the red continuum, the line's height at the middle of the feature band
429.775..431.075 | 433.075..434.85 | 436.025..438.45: -0.23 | 12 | 18.8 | 15.6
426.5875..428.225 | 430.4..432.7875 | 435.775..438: 0.40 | 18.2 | 19.8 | 18.9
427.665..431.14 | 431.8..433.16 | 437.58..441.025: -0.29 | 14.1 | 18.4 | 15.4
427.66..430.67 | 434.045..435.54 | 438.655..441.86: -0.07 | 14.2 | 19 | 16.7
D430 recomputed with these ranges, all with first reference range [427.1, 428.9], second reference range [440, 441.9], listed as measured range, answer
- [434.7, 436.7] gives -0.14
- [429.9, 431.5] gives 0.44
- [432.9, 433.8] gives -0.01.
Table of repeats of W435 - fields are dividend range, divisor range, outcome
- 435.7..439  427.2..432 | 1.33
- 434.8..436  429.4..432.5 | 1.39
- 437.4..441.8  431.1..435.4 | 1.09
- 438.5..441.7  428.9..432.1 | 1.42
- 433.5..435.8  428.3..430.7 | 1.34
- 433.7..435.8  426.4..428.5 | 1.02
